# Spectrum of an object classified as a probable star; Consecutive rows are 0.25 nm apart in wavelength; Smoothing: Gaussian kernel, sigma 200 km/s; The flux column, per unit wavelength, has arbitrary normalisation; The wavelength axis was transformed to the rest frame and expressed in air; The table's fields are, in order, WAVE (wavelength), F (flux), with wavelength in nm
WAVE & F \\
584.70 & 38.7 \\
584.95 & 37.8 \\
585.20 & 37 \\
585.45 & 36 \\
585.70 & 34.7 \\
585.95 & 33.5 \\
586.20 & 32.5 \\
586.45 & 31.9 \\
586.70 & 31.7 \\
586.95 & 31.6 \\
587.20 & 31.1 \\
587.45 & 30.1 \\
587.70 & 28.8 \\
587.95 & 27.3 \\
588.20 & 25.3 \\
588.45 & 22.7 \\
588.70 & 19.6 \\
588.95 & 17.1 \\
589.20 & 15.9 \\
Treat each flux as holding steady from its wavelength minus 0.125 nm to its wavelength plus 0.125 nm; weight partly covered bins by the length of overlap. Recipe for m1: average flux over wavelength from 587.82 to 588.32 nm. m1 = 26.3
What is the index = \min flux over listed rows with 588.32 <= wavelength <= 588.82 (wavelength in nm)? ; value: 19.6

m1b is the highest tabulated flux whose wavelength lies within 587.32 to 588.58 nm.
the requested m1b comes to 30.1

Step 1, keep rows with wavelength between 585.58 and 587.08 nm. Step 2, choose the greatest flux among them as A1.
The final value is 34.7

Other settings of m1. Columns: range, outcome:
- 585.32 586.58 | 33.7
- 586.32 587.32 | 31.6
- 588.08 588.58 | 23.9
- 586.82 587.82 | 30.4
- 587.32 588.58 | 26.8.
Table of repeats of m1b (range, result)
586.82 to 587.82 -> 31.6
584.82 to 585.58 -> 37.8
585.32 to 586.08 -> 36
